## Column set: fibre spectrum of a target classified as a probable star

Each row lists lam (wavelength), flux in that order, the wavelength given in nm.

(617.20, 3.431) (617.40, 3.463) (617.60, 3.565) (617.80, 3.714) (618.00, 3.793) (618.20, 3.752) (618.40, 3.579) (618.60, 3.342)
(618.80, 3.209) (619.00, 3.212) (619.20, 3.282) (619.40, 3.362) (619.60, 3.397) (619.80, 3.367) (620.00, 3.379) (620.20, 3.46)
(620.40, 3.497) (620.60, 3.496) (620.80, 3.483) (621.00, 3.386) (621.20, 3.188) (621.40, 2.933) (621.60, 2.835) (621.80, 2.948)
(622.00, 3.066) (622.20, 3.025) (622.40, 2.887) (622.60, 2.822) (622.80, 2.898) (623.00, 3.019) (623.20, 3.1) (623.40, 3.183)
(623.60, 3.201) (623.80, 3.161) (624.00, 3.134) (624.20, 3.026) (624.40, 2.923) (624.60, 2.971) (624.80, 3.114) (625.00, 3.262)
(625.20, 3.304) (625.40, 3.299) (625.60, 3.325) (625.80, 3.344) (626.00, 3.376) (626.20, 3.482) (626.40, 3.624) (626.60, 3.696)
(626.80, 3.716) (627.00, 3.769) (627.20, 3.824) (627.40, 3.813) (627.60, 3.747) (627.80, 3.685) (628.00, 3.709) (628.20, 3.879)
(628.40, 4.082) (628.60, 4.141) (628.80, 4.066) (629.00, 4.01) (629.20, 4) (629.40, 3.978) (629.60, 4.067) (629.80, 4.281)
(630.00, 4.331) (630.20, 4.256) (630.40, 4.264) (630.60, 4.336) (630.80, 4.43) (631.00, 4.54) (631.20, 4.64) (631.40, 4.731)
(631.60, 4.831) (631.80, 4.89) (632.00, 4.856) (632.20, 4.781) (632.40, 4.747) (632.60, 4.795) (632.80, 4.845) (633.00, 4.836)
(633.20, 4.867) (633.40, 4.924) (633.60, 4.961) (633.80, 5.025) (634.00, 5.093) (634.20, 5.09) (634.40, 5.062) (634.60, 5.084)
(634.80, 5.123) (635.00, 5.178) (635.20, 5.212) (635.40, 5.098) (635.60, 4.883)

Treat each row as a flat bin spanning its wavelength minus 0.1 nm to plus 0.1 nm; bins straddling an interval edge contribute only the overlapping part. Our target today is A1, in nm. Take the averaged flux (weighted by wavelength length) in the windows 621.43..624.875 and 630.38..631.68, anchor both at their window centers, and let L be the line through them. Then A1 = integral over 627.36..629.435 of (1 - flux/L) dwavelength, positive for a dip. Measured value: 0.06 nm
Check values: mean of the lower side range 3.02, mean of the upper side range 4.55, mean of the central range 3.92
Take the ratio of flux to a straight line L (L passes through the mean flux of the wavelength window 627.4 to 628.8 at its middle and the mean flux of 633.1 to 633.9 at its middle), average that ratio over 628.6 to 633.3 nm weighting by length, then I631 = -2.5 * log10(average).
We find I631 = -0.01 mag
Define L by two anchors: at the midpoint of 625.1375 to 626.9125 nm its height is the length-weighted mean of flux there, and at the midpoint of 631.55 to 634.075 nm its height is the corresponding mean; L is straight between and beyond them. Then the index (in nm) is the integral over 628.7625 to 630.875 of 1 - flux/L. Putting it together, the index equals 0.04 nm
